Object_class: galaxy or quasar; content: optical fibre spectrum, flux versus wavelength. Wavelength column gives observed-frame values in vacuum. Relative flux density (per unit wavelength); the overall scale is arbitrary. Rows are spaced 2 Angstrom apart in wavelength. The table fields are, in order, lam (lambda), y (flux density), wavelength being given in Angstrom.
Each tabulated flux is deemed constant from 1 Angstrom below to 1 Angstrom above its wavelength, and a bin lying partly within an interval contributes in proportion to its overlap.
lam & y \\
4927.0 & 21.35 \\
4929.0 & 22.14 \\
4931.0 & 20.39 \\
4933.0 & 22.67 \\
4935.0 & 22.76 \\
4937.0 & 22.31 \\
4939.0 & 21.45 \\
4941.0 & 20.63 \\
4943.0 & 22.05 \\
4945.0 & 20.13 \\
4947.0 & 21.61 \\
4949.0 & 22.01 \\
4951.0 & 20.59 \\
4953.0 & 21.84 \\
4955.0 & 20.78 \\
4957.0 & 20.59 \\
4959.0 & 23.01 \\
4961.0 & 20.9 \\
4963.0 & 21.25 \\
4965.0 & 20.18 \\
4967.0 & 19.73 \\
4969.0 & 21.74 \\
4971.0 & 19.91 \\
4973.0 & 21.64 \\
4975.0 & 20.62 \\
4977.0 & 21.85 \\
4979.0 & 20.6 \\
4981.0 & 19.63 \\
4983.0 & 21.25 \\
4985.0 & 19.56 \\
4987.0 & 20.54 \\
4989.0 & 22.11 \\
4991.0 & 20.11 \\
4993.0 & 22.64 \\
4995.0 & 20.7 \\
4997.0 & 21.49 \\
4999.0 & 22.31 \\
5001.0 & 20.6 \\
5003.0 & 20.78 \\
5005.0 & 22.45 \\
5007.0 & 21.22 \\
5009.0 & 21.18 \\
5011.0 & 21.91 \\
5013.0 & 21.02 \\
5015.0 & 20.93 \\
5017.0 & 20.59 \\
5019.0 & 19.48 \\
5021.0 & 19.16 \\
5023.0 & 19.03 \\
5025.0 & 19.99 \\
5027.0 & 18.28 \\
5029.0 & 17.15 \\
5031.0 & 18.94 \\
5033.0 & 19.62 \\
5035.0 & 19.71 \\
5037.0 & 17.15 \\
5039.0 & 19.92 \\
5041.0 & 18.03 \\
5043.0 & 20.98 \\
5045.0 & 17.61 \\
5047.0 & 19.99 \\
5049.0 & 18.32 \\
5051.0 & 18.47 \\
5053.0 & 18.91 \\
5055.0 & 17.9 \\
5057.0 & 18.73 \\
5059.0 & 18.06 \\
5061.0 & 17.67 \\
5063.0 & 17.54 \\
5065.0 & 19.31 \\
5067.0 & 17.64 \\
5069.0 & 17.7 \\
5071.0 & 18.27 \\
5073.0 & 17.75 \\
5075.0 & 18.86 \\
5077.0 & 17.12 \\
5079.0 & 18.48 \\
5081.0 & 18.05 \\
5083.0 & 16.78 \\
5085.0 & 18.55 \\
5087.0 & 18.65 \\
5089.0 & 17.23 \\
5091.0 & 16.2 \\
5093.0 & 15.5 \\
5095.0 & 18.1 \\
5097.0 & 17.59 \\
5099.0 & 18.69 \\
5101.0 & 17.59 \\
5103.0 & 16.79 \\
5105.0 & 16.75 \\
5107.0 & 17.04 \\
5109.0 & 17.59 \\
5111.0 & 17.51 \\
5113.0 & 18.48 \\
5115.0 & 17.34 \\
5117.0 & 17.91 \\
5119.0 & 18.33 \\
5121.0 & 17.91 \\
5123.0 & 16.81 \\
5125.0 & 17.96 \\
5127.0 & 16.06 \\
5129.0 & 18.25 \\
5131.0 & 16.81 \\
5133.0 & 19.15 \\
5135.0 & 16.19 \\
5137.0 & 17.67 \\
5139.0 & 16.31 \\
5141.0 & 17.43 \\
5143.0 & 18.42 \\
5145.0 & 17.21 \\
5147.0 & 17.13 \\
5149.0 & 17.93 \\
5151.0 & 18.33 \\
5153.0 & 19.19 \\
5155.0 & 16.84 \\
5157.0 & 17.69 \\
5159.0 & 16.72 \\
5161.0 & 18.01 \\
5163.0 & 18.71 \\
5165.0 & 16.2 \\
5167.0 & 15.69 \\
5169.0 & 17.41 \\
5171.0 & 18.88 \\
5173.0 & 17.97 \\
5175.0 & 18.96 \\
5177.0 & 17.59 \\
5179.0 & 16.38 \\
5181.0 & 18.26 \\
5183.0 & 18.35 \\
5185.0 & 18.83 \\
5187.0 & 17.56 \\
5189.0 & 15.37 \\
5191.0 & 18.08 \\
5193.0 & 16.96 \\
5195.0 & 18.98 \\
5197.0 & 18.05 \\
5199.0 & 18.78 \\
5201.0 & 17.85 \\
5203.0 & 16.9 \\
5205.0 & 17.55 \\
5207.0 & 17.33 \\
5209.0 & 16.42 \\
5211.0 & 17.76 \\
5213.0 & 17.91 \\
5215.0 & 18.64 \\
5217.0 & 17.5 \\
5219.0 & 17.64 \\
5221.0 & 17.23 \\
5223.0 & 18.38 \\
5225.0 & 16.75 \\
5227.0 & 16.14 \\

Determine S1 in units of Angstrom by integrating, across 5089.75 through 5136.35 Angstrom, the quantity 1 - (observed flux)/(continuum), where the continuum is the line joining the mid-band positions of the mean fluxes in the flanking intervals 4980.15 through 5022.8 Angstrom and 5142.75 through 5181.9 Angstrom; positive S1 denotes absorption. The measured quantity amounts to 3.08 Angstrom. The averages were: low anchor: 20.9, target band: 17.4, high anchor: 17.7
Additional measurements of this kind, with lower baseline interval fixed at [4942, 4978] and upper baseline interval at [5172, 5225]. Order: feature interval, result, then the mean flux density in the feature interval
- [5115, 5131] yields 1.1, 17.5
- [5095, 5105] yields 0.8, 17.6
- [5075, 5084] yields 0.8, 17.7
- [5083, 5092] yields 0.8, 17.6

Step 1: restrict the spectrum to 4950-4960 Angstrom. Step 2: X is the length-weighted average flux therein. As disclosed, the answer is 21.4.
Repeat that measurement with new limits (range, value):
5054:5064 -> 18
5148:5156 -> 18.1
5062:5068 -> 18.2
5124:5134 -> 17.6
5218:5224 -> 17.8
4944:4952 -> 21.1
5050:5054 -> 18.7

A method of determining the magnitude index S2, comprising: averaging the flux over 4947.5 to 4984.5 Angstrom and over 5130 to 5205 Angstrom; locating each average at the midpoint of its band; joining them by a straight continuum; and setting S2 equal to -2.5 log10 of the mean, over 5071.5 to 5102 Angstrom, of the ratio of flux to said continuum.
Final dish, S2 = 0.08 mag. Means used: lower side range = 21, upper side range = 17.6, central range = 17.7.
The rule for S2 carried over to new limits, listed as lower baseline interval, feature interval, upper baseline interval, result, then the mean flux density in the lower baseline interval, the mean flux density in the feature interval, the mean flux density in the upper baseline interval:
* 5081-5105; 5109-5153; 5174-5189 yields 0.00 mag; 17.4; 17.6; 17.8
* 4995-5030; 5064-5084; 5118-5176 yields 0.07 mag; 20.5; 18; 17.6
